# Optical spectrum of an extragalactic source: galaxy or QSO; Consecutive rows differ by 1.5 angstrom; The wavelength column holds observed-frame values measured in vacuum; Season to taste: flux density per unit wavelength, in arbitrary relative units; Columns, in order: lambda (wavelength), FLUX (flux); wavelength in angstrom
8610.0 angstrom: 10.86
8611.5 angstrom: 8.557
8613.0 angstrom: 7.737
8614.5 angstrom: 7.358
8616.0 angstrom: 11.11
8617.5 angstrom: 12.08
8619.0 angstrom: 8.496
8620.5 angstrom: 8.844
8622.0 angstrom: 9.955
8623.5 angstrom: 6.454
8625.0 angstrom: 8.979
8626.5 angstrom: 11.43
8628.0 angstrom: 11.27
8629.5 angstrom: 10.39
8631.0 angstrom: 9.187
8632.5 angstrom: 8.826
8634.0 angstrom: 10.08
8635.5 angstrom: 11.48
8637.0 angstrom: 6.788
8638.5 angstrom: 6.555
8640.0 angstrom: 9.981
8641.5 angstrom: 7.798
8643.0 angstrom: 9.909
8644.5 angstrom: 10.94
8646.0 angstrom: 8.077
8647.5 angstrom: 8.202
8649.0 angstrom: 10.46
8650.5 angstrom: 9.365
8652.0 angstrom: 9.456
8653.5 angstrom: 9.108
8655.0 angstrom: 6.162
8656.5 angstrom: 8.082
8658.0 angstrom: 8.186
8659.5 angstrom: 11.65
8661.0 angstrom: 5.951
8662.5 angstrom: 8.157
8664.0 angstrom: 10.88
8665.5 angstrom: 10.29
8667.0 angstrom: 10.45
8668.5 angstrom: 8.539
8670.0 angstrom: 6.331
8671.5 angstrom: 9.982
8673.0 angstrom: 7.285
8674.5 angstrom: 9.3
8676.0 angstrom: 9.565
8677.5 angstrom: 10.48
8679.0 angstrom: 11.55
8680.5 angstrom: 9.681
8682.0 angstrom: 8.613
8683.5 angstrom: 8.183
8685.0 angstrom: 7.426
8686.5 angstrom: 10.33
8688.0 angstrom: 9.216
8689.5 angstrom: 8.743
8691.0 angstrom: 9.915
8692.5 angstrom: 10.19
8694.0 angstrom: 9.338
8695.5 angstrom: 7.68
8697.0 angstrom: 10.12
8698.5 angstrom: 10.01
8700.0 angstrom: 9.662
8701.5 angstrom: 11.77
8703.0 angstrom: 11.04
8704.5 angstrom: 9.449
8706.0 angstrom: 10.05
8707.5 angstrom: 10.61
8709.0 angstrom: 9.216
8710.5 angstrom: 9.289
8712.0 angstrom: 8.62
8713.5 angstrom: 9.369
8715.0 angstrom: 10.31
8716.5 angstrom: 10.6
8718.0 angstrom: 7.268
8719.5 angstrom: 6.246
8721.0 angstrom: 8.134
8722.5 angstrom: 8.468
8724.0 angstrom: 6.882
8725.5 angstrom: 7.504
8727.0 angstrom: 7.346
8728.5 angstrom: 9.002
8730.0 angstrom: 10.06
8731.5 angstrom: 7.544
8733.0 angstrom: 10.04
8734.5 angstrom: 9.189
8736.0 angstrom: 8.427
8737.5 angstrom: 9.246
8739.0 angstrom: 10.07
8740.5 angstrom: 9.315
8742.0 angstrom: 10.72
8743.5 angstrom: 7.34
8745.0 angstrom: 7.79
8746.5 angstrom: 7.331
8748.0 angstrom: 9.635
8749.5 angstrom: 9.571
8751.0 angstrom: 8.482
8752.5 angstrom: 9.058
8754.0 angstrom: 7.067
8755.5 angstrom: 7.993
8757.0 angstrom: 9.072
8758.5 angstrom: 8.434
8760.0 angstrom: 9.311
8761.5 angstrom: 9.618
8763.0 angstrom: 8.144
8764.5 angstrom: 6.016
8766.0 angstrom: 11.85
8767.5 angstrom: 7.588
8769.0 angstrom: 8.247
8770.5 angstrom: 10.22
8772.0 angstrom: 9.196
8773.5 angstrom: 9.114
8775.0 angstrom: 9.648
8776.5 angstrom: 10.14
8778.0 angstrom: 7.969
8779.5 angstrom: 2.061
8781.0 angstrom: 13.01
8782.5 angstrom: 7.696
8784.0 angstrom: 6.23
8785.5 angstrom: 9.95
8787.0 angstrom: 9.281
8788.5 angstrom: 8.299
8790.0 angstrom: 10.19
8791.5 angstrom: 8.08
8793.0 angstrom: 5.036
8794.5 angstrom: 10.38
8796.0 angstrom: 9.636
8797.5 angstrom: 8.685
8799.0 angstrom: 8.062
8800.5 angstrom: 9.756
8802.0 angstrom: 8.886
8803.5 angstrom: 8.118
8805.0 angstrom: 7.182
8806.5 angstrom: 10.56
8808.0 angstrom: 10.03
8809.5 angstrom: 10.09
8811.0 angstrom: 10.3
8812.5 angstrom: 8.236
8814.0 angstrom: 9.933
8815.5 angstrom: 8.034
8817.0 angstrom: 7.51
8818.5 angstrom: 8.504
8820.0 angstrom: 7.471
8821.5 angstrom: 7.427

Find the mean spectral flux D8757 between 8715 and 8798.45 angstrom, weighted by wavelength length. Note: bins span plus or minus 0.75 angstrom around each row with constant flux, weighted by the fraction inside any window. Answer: 8.62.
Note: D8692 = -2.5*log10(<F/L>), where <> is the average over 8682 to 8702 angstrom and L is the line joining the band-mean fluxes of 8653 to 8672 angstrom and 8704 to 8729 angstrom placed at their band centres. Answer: -0.078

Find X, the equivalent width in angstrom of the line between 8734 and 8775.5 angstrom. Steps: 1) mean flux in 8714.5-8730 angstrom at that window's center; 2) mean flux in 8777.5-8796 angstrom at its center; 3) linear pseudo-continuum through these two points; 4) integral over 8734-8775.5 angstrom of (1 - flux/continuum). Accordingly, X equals -3.0 angstrom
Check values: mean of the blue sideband 8.23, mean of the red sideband 8.24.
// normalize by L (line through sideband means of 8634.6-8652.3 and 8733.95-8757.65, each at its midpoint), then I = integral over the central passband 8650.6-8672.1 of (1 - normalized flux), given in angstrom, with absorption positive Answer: 0.52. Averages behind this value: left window 9.08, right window 8.76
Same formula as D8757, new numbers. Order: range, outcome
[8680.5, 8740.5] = 9.12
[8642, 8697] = 9.11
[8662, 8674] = 9.01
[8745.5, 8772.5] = 8.7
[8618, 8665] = 9.09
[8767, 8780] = 8.37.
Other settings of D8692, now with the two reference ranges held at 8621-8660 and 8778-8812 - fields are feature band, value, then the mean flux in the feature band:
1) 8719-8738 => 0.07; 8.33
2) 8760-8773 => -0.01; 8.89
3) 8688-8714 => -0.08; 9.7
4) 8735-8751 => -0.01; 8.93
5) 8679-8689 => -0.01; 9.1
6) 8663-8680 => -0.05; 9.5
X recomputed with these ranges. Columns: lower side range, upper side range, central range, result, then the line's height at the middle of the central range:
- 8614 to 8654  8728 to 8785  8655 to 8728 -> -0.21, 9.07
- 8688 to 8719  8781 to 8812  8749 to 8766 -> 1.19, 9.21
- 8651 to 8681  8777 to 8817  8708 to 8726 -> 0.74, 8.9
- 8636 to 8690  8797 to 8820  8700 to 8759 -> -0.04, 8.92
